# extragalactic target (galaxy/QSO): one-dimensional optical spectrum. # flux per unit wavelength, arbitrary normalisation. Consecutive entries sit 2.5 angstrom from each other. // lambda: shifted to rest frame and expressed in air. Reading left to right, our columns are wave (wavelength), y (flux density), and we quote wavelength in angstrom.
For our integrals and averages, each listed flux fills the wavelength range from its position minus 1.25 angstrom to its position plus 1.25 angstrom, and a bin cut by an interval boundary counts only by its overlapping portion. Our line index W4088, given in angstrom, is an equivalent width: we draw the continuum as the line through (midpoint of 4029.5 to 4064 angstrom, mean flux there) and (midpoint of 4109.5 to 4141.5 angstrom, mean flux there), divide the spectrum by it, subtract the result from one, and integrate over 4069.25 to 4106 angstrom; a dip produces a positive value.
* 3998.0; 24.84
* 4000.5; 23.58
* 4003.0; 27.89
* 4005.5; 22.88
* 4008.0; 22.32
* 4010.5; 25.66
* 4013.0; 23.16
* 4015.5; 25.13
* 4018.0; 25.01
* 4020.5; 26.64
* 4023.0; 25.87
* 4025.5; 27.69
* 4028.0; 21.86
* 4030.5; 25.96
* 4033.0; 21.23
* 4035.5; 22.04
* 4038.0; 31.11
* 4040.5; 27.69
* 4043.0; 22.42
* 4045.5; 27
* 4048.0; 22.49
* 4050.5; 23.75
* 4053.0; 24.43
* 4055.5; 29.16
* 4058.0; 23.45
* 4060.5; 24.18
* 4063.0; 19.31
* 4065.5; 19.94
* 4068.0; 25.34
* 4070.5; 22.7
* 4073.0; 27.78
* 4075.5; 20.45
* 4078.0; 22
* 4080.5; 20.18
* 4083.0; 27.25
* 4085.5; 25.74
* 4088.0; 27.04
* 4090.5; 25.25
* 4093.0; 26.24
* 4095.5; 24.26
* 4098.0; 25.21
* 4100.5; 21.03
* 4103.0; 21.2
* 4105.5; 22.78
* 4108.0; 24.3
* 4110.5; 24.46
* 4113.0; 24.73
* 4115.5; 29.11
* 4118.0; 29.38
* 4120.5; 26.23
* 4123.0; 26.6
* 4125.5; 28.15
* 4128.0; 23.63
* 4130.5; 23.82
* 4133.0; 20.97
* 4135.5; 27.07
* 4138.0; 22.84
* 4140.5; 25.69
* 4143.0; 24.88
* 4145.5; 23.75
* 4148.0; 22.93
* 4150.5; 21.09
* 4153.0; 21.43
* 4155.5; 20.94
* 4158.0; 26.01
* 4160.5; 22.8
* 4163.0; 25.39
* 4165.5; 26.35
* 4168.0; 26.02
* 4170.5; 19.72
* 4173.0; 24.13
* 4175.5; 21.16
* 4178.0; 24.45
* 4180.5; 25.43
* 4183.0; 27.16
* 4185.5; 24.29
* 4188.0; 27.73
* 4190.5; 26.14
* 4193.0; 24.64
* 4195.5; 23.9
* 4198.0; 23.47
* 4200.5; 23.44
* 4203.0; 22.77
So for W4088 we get 1.7 angstrom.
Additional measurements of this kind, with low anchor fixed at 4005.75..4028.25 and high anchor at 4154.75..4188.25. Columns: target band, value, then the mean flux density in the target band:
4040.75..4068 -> 1.0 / 23.8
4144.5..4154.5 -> 0.9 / 22.2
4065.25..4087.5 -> 0.8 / 23.8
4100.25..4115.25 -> 0.6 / 23.6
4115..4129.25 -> -1.5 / 27.1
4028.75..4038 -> 0.3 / 24.1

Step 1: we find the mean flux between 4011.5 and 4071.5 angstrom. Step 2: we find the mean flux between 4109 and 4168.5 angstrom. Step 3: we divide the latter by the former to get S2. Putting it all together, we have 1.01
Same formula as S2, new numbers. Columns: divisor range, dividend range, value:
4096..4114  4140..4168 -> 1.02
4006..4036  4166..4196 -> 1.01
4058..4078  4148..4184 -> 1.04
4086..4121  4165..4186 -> 0.97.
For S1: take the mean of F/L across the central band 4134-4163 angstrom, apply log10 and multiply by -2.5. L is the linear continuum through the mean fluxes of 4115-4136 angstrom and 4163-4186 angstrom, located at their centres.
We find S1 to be 0.07 mag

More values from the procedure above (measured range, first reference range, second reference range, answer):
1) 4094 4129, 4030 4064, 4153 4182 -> -0.04 mag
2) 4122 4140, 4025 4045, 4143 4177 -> -0.05 mag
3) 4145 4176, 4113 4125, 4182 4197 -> 0.14 mag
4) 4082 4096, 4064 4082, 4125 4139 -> -0.13 mag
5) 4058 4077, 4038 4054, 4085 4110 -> 0.09 mag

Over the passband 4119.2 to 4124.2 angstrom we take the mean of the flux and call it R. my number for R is 26.4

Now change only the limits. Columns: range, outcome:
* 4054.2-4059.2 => 26.3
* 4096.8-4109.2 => 22.9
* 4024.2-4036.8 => 23.8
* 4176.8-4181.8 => 25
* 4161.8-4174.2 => 24.3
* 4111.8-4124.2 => 27.2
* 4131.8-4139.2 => 23.6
